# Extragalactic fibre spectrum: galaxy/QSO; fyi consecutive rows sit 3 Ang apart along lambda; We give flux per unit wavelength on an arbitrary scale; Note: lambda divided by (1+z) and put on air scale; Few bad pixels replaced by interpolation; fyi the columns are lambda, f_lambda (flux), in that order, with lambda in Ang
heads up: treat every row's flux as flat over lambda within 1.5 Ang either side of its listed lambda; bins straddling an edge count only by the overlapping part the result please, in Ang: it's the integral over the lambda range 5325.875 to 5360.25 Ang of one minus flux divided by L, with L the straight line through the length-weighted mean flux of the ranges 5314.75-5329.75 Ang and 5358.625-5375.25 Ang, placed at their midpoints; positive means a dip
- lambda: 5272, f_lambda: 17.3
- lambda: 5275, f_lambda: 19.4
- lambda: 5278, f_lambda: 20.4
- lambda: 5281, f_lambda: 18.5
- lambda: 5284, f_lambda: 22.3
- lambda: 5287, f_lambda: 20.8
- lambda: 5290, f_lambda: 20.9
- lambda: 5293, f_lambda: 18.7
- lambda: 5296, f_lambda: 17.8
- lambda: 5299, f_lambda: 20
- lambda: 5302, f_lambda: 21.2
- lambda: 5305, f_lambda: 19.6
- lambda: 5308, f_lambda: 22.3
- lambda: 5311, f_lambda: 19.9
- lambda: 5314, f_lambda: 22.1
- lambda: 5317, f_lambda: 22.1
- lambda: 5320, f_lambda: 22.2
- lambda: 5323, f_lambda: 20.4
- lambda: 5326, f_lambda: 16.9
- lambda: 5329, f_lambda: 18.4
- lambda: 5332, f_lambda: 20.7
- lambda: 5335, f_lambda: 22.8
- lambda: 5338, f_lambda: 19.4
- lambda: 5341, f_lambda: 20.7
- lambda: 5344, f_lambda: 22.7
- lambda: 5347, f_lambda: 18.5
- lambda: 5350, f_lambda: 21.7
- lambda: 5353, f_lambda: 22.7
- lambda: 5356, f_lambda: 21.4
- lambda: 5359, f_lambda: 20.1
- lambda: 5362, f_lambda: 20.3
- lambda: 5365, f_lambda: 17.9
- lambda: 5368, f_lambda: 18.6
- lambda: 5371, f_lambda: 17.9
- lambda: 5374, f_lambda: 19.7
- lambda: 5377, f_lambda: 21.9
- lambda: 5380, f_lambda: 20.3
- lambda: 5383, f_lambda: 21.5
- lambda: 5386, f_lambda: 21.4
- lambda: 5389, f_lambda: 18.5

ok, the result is -1.79 Ang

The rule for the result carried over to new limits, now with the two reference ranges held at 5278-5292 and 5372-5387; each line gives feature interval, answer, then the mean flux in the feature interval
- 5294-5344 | 0.5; 20.5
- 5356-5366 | 0.5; 19.8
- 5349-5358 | -0.5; 21.8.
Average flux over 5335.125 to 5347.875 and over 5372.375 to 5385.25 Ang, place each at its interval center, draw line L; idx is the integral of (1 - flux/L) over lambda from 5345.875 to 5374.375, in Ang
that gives 1.2 Ang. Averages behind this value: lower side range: 20.7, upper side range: 20.9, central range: 19.9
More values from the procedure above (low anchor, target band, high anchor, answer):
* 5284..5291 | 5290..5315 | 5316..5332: 0.6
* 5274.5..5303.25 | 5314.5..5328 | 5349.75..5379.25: -0.3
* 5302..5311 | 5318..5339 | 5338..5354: 0.8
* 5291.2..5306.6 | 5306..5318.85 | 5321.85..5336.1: -1.3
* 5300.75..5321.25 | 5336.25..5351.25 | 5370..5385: 0.2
